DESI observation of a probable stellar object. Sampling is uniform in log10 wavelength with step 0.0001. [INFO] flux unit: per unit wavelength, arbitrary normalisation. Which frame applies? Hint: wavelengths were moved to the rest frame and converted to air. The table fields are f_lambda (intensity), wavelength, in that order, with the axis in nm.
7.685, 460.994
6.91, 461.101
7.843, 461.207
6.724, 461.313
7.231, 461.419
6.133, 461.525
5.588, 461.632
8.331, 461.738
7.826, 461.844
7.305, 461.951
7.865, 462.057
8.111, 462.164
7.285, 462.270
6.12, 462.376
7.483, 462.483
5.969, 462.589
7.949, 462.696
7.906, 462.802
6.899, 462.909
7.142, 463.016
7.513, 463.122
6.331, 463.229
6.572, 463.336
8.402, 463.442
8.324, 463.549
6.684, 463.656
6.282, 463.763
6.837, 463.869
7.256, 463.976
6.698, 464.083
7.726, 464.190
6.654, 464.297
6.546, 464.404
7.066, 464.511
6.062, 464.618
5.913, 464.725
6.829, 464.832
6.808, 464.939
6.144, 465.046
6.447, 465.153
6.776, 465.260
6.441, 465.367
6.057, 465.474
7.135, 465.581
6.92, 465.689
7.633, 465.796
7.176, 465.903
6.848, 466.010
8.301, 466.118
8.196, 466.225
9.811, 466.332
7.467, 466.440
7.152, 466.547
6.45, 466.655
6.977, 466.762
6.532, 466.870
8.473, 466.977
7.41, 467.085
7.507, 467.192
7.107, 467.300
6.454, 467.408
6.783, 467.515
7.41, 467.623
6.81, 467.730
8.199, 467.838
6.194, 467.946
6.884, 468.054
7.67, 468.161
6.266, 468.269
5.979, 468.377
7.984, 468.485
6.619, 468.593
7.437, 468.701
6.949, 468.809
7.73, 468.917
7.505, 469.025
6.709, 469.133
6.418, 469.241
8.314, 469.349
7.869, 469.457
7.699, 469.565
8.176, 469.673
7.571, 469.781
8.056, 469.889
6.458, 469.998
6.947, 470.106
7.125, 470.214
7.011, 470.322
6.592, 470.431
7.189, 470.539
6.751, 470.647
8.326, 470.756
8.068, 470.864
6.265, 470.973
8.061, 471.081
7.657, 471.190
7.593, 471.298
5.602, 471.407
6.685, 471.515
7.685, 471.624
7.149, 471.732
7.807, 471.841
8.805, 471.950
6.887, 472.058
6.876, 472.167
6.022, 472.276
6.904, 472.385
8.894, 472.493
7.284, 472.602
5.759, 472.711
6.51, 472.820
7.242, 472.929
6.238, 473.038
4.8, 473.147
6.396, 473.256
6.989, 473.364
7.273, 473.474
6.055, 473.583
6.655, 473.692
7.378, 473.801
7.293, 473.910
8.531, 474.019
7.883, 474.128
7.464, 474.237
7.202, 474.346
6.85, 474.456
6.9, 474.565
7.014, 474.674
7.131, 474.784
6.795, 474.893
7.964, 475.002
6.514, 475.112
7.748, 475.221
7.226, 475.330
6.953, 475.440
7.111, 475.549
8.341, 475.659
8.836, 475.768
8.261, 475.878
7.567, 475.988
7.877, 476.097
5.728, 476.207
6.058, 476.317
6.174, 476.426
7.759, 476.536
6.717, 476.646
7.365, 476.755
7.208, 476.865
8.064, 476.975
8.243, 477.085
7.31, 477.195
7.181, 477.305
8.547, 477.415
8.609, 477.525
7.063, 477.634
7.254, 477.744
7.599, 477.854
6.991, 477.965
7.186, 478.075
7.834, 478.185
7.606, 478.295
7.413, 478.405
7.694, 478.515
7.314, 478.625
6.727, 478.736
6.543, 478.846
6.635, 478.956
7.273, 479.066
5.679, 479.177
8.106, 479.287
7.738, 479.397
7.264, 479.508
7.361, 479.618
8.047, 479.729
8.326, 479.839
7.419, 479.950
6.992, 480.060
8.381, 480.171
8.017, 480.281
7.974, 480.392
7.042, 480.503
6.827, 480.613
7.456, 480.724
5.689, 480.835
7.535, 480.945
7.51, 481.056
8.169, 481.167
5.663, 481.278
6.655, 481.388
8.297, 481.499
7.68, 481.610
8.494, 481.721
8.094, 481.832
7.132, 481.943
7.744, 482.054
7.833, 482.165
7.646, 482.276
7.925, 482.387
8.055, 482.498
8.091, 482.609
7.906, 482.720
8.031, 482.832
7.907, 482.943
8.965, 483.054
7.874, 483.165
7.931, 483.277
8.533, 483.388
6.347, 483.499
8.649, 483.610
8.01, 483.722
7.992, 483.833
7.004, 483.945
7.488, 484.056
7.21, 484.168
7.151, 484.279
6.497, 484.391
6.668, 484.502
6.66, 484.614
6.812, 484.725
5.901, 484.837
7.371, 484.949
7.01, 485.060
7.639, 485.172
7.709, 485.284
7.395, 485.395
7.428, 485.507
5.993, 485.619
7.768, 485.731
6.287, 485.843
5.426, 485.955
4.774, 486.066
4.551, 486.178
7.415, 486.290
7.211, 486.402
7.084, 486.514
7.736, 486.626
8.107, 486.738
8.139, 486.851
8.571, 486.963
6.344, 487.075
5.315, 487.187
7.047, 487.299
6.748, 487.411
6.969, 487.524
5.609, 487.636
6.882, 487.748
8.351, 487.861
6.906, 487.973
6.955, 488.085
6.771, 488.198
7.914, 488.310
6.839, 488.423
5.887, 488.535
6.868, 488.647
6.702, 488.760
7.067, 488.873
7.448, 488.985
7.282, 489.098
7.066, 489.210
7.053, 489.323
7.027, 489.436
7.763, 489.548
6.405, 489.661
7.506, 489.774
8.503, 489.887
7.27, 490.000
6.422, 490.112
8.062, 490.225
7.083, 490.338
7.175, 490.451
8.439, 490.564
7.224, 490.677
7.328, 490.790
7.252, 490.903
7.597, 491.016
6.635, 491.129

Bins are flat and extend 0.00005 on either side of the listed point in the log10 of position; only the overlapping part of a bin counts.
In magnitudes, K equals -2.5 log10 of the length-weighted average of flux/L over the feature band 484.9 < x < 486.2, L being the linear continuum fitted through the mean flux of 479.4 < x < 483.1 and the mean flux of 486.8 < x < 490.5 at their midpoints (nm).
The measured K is 0.10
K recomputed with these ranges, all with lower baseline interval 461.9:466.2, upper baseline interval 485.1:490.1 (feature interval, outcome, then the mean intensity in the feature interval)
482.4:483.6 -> -0.145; 7.99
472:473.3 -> 0.055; 6.66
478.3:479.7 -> -0.027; 7.18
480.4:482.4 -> -0.063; 7.41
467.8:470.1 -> -0.037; 7.26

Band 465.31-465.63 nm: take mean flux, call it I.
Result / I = 6.55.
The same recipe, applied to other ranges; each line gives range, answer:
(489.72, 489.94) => 7.99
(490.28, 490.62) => 7.56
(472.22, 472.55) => 7.27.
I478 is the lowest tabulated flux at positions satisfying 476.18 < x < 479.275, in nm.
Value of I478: 5.679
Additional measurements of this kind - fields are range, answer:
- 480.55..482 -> 5.663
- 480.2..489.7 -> 4.551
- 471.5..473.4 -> 4.8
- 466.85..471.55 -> 5.602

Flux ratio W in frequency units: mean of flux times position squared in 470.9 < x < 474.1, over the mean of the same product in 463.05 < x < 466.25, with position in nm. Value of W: 1.05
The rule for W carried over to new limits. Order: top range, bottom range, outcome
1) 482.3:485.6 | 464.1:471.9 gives 1.12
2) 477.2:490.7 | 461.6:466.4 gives 1.11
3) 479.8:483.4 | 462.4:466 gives 1.19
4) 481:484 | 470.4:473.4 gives 1.16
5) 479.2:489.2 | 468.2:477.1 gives 1.06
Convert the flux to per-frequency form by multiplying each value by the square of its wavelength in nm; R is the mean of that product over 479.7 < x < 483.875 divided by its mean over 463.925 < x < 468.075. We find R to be 1.17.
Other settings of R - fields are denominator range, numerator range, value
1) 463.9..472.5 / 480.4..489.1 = 1.08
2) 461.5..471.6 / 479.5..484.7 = 1.13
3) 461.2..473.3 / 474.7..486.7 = 1.09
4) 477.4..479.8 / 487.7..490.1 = 1.01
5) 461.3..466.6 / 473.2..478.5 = 1.09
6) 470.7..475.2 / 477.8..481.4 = 1.06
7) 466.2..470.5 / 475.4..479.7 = 1.05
